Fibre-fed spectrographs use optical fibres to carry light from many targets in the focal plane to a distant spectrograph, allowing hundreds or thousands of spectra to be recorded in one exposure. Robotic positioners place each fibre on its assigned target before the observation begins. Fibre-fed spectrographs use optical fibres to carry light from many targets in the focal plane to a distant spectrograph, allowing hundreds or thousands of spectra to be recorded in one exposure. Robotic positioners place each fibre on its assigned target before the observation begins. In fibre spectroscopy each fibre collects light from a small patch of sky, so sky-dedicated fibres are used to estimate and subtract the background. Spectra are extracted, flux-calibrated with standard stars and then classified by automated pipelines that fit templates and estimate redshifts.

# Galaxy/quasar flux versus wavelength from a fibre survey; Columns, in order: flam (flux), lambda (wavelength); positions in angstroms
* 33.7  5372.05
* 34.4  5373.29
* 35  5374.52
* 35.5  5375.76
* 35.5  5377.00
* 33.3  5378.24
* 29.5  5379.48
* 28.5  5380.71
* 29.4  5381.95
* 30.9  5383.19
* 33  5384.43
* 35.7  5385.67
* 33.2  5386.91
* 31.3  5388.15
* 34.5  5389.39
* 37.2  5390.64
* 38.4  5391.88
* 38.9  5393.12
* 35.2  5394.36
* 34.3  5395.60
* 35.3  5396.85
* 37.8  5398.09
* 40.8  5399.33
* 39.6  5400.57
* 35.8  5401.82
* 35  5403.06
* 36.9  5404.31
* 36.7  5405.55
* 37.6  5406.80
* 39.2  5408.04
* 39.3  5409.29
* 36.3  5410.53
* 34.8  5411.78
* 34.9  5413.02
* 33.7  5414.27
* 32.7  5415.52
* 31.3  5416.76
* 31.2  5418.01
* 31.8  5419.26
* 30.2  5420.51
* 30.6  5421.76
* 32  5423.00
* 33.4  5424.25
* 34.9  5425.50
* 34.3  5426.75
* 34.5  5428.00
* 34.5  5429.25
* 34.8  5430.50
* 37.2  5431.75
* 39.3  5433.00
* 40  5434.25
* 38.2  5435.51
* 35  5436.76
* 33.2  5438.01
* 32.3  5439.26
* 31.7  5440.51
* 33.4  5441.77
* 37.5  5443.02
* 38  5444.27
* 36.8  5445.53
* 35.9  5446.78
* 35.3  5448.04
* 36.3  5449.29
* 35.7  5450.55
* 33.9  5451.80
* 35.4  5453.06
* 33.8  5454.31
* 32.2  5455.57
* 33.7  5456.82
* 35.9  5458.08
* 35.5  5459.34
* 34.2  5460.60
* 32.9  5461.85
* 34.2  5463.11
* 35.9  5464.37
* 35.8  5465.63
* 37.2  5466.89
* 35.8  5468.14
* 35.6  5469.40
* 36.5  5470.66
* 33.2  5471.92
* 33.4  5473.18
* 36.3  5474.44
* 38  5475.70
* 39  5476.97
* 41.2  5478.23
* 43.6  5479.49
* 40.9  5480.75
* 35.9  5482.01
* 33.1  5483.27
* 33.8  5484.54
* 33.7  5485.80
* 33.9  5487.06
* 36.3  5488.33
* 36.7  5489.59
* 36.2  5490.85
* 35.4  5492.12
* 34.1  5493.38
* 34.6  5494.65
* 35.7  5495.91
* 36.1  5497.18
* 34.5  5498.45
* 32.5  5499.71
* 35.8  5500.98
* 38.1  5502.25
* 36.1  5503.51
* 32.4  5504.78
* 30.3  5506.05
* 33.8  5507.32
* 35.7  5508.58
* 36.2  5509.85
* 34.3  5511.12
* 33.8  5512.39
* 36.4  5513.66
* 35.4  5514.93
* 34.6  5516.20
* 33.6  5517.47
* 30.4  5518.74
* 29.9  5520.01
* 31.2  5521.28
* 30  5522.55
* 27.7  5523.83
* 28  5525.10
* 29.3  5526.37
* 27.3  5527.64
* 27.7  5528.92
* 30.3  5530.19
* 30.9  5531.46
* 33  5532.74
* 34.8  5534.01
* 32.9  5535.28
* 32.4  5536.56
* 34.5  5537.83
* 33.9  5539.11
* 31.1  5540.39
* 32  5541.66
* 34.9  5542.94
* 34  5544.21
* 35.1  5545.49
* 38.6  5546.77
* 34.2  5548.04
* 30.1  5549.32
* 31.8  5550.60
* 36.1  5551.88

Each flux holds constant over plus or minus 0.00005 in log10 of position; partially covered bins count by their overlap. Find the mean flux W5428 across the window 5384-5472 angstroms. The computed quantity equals 35.2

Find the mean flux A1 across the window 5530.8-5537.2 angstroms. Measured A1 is 32.8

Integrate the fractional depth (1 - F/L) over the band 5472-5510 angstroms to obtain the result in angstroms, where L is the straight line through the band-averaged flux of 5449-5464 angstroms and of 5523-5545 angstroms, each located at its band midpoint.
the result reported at -3.0 angstroms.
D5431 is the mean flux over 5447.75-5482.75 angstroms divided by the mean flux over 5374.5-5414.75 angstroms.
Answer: 1.02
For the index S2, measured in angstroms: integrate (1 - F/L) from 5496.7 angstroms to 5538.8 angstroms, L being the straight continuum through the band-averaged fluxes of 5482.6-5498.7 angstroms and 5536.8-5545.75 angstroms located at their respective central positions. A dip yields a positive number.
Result 1.8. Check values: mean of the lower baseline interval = 34.9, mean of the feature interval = 32.7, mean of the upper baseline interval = 33.5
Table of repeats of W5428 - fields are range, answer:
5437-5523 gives 35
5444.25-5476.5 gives 35.2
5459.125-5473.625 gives 35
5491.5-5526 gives 33.5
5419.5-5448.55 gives 34.9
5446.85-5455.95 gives 34.8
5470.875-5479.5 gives 37.3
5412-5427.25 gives 32.6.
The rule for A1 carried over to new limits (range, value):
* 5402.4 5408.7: 37.1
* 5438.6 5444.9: 34.6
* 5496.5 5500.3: 34.4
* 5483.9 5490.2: 34.9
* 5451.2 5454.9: 34.4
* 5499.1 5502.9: 35.5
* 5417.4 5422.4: 31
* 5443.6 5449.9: 36.5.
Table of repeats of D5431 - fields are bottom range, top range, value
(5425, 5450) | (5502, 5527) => 0.92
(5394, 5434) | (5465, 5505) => 1.02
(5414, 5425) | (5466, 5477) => 1.13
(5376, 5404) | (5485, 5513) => 1.00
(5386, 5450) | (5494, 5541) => 0.93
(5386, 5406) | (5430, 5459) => 0.98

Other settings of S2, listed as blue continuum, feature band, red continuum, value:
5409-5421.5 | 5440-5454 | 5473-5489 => -0.1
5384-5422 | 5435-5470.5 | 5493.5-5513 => -0.1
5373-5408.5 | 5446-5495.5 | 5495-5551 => -2.7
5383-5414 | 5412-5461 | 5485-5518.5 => 1.6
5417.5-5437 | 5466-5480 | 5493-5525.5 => -1.3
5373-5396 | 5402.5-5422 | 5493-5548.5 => -0.5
